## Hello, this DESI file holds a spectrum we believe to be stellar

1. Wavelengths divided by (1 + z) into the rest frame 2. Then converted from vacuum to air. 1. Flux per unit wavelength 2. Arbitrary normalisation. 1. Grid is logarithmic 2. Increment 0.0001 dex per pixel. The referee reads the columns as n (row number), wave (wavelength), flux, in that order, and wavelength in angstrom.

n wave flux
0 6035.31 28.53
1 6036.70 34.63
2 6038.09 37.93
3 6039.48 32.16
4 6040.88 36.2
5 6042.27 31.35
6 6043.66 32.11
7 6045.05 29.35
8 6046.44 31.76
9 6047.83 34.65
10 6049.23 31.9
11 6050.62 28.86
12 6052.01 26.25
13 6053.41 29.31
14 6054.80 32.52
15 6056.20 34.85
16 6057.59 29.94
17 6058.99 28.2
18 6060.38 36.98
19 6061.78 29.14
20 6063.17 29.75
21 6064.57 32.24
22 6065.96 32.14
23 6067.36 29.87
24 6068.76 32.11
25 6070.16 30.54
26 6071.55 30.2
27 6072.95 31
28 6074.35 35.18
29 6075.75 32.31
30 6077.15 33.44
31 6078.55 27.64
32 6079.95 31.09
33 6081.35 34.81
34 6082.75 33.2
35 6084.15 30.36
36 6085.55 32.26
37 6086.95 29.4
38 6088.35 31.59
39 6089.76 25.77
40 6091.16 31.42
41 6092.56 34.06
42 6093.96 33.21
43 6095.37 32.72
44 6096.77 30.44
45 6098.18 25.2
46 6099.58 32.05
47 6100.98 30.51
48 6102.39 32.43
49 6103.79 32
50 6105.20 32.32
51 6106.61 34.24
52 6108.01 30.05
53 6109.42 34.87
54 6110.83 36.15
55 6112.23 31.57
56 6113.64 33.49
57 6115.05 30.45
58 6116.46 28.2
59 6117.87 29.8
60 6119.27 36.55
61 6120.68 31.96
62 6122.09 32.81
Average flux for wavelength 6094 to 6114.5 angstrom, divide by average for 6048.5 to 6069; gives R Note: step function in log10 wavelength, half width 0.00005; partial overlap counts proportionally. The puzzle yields 1.04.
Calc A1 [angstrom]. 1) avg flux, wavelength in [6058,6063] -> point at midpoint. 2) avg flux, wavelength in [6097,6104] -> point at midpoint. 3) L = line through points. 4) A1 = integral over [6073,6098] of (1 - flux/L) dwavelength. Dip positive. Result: -0.7 angstrom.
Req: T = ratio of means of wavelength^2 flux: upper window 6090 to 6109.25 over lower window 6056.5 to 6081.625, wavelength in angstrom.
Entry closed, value 1.01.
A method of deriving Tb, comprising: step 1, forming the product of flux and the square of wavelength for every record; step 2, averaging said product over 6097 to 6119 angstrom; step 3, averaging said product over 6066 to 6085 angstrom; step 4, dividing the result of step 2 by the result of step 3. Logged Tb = 1.01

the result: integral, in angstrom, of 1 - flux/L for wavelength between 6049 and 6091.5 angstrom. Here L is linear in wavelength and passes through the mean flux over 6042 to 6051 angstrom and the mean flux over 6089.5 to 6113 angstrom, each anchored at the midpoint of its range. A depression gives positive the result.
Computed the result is 0.8 angstrom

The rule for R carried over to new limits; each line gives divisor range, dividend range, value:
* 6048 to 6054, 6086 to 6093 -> 1.03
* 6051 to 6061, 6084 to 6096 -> 1.01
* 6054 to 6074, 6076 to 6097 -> 1.00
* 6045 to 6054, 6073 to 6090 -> 1.04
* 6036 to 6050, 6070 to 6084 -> 0.96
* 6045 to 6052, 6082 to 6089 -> 1.01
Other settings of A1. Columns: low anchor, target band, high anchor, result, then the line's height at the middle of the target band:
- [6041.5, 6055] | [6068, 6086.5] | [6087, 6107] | -0.5 angstrom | 31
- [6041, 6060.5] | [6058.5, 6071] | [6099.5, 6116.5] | 0.1 angstrom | 31.5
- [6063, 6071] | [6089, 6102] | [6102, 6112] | 0.8 angstrom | 32.6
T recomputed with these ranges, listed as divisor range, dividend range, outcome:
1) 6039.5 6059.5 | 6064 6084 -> 1.03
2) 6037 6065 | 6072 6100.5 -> 1.00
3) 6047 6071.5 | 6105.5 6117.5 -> 1.06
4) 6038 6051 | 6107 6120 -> 1.02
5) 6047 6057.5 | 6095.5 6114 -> 1.04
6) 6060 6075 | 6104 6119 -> 1.03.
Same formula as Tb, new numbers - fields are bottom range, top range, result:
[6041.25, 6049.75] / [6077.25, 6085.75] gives 1.00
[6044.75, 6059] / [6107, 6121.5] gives 1.07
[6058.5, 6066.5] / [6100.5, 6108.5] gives 1.03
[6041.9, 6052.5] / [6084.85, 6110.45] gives 1.03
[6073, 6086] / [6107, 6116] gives 1.03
